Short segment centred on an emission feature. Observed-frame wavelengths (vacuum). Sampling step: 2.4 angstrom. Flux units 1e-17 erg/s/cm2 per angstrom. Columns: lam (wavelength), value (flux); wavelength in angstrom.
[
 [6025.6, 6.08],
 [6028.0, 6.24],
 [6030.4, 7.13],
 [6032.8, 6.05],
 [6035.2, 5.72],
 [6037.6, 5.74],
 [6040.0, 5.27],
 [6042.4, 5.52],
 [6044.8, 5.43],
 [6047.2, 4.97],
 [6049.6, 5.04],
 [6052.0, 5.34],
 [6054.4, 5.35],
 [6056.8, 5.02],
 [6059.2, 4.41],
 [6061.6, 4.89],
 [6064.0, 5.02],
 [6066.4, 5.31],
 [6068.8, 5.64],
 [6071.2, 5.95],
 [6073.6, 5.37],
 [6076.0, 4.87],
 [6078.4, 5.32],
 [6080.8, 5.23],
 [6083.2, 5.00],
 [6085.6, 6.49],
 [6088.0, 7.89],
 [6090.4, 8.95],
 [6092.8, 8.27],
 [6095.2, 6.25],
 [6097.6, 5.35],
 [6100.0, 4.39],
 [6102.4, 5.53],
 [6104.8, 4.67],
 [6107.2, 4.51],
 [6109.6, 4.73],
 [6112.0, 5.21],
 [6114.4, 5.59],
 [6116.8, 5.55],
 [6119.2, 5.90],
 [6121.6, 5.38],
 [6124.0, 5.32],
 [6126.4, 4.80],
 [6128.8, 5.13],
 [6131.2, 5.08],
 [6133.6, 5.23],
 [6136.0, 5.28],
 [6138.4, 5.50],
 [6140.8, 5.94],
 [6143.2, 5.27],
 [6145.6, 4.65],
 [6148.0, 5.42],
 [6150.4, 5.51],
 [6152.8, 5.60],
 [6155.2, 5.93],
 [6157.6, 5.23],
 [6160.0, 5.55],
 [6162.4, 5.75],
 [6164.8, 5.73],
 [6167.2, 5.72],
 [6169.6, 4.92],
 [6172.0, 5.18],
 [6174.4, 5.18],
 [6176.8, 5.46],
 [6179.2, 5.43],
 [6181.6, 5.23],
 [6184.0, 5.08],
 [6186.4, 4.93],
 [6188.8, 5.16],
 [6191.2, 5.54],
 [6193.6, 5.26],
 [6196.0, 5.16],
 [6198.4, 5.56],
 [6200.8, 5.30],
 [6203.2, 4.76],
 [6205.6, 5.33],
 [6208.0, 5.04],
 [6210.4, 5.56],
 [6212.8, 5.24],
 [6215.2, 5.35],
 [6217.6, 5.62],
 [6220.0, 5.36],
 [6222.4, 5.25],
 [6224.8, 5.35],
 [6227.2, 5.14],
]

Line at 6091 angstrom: [O III]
